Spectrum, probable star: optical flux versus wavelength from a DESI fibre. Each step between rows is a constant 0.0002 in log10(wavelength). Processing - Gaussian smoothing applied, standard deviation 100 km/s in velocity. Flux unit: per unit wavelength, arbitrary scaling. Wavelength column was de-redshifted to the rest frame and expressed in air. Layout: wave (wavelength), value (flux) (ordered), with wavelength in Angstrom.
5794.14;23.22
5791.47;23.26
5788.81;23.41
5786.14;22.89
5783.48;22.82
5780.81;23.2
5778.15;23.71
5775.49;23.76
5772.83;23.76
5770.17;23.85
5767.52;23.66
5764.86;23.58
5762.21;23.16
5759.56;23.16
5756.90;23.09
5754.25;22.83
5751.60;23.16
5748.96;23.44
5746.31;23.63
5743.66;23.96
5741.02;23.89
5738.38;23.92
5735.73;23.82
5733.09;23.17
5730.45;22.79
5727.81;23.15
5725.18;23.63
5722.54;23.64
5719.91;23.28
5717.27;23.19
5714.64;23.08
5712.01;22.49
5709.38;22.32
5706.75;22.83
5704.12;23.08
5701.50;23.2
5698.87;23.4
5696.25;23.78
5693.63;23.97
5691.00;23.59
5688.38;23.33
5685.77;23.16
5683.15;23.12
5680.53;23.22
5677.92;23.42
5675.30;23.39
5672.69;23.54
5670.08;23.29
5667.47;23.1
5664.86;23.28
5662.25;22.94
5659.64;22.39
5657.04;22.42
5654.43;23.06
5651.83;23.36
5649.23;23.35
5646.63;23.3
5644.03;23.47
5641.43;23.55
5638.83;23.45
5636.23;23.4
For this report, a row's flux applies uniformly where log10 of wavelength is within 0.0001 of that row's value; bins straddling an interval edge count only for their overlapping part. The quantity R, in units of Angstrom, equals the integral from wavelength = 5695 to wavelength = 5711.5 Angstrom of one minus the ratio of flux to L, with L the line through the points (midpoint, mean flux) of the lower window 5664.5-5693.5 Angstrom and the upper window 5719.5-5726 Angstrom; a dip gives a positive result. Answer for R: 0.3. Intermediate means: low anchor 23.3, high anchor 23.5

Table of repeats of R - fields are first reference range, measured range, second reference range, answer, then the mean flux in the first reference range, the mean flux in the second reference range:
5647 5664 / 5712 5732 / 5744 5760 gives 0.0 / 23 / 23.3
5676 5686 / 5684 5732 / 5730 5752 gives 0.4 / 23.2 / 23.6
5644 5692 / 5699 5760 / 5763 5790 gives 0.2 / 23.2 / 23.5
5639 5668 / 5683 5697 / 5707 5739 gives -0.2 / 23.1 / 23.2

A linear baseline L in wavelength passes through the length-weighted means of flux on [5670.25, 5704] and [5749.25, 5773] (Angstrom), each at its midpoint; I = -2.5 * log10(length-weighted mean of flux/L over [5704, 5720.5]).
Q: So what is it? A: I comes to 0.03 mag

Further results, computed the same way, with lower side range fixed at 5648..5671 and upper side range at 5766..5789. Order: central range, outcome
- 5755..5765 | 0.01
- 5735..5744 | -0.03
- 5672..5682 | -0.01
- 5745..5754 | 0.00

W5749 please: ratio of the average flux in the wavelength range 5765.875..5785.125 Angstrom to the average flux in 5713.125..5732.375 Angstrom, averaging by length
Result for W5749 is 1.0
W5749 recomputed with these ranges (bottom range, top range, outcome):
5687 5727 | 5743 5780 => 1.01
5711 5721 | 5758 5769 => 1.02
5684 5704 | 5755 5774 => 1.00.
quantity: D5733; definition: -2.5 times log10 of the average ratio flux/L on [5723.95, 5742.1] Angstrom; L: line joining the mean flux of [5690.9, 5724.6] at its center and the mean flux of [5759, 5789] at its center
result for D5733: -0.01 mag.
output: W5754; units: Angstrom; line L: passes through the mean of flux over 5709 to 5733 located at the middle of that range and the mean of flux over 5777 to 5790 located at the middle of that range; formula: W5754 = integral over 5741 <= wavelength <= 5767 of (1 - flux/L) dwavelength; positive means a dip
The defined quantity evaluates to -0.26 Angstrom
